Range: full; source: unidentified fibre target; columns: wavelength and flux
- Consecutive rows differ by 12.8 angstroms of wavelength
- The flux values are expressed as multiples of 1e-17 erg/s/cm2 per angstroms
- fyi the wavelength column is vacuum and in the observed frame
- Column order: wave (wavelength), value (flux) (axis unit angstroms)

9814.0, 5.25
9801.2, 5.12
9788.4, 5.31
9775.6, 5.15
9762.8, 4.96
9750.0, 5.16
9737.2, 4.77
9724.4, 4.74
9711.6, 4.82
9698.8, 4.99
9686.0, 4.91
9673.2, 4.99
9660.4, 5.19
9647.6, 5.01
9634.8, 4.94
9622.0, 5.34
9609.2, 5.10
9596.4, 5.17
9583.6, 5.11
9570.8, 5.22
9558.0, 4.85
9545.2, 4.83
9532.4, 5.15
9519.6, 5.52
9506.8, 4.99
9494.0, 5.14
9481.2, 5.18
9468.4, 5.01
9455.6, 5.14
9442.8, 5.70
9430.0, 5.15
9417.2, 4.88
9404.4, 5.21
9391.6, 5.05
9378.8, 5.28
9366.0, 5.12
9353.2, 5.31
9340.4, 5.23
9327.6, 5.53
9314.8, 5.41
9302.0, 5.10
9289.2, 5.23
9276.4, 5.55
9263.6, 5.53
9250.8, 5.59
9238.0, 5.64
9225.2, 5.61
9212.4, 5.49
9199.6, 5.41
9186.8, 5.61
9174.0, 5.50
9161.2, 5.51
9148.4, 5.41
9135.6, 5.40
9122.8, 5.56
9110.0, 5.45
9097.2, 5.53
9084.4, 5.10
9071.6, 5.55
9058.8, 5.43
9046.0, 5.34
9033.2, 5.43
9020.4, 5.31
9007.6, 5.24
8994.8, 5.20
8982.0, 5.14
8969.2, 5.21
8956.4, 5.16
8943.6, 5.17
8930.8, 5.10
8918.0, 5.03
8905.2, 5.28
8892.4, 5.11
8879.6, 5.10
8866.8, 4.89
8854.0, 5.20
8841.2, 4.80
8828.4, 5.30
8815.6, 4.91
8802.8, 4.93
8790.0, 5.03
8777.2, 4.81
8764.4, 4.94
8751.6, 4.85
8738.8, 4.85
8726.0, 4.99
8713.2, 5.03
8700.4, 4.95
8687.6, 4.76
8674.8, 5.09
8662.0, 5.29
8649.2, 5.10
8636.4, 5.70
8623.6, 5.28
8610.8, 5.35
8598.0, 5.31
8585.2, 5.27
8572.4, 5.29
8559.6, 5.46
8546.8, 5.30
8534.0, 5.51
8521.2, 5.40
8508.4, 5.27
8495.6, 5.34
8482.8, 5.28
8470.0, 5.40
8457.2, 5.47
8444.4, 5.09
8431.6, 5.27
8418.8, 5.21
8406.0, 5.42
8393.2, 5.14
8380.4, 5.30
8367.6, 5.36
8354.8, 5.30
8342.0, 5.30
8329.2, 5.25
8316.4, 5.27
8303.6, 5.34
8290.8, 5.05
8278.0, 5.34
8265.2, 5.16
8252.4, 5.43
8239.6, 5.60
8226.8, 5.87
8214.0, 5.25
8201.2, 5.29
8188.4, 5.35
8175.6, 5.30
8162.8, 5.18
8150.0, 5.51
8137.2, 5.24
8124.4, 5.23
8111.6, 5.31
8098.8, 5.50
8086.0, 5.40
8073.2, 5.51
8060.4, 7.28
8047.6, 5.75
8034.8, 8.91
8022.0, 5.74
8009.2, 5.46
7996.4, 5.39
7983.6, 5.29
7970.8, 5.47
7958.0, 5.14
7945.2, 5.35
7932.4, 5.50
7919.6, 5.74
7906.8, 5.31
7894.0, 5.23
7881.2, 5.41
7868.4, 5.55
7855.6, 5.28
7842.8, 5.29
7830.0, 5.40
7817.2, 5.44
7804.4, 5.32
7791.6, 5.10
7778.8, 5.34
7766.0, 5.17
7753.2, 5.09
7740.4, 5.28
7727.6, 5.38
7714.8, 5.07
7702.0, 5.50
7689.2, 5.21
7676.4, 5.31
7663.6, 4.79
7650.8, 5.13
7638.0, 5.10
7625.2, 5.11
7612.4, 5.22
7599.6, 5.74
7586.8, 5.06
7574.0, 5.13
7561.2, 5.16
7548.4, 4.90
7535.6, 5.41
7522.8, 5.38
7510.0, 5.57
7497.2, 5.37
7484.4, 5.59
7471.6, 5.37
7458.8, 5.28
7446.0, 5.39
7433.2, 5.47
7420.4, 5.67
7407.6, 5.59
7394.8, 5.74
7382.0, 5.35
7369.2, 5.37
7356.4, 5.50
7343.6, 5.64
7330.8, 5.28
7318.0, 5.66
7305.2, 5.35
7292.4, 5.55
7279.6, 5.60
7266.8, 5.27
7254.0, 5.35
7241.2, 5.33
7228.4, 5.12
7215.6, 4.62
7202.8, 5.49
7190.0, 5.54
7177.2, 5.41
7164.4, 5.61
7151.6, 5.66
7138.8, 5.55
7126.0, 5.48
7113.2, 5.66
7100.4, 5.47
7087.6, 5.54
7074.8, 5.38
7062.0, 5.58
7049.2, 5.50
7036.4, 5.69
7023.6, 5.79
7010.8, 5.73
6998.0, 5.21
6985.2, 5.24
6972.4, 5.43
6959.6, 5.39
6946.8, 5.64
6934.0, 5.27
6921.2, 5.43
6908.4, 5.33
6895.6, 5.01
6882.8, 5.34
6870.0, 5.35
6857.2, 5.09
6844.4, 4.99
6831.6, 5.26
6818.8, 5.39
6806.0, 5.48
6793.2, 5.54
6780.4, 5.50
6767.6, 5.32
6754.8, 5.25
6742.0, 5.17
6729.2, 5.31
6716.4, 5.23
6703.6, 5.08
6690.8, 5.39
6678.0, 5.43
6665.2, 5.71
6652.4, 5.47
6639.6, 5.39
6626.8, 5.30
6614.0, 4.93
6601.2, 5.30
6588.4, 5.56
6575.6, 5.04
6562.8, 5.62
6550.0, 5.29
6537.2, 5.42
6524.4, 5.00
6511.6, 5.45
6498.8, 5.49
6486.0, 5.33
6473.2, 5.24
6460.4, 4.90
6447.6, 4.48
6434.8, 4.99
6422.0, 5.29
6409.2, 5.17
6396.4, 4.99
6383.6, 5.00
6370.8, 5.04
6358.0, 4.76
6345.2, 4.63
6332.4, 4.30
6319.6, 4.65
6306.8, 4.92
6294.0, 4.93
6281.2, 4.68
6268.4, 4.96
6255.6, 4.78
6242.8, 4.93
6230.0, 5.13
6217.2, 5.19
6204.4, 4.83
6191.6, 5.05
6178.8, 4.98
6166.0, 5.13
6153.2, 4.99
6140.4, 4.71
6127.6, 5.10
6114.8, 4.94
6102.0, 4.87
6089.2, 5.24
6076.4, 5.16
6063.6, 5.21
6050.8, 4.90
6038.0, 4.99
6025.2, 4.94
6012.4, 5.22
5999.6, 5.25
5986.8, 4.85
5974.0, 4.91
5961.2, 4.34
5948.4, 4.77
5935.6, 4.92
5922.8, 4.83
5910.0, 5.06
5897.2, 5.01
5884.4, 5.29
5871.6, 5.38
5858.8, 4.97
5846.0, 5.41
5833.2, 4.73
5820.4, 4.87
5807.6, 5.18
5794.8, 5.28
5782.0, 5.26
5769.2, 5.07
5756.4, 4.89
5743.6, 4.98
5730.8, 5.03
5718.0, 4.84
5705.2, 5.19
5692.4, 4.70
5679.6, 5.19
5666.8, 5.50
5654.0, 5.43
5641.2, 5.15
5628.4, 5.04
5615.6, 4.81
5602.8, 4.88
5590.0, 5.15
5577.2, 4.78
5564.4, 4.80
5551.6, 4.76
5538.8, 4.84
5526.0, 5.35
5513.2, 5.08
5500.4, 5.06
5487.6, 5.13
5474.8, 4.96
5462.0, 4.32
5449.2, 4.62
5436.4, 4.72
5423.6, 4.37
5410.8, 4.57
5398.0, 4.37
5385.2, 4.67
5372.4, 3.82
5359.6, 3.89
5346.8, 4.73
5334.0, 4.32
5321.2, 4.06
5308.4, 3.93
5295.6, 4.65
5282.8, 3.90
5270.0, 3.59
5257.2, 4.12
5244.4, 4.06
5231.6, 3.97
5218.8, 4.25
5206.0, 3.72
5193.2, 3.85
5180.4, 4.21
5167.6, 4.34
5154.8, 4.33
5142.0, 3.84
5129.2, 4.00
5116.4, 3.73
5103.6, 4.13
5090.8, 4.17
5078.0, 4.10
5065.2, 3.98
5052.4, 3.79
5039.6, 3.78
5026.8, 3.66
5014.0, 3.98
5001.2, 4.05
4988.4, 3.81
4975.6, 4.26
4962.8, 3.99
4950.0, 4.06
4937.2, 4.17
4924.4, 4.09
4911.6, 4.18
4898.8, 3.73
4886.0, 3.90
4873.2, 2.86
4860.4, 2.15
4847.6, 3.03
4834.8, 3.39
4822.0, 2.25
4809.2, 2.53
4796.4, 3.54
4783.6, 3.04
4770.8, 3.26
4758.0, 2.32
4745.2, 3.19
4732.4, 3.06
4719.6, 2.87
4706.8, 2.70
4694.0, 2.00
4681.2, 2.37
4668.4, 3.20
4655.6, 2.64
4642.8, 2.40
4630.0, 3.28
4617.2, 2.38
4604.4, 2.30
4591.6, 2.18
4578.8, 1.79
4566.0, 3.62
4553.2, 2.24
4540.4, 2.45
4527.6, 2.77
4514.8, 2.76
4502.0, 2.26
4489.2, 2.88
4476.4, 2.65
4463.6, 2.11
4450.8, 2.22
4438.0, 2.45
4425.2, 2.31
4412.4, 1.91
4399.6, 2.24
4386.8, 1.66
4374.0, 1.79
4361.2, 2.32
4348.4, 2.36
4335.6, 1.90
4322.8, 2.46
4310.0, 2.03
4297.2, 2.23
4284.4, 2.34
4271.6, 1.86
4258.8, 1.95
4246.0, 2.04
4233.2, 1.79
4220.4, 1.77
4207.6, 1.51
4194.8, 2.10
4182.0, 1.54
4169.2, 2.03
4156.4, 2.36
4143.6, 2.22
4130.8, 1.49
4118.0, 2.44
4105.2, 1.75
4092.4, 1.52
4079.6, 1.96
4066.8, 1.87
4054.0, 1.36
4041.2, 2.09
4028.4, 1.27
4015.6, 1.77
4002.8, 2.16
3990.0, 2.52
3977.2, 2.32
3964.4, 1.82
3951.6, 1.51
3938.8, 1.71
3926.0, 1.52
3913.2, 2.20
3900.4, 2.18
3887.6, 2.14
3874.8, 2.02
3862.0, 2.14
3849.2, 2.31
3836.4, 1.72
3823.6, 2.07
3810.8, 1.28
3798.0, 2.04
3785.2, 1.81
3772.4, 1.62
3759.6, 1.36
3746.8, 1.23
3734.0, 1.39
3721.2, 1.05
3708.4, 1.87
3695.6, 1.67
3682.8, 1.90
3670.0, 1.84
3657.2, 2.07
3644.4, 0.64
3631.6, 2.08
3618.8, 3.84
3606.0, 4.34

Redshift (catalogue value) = 0.224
